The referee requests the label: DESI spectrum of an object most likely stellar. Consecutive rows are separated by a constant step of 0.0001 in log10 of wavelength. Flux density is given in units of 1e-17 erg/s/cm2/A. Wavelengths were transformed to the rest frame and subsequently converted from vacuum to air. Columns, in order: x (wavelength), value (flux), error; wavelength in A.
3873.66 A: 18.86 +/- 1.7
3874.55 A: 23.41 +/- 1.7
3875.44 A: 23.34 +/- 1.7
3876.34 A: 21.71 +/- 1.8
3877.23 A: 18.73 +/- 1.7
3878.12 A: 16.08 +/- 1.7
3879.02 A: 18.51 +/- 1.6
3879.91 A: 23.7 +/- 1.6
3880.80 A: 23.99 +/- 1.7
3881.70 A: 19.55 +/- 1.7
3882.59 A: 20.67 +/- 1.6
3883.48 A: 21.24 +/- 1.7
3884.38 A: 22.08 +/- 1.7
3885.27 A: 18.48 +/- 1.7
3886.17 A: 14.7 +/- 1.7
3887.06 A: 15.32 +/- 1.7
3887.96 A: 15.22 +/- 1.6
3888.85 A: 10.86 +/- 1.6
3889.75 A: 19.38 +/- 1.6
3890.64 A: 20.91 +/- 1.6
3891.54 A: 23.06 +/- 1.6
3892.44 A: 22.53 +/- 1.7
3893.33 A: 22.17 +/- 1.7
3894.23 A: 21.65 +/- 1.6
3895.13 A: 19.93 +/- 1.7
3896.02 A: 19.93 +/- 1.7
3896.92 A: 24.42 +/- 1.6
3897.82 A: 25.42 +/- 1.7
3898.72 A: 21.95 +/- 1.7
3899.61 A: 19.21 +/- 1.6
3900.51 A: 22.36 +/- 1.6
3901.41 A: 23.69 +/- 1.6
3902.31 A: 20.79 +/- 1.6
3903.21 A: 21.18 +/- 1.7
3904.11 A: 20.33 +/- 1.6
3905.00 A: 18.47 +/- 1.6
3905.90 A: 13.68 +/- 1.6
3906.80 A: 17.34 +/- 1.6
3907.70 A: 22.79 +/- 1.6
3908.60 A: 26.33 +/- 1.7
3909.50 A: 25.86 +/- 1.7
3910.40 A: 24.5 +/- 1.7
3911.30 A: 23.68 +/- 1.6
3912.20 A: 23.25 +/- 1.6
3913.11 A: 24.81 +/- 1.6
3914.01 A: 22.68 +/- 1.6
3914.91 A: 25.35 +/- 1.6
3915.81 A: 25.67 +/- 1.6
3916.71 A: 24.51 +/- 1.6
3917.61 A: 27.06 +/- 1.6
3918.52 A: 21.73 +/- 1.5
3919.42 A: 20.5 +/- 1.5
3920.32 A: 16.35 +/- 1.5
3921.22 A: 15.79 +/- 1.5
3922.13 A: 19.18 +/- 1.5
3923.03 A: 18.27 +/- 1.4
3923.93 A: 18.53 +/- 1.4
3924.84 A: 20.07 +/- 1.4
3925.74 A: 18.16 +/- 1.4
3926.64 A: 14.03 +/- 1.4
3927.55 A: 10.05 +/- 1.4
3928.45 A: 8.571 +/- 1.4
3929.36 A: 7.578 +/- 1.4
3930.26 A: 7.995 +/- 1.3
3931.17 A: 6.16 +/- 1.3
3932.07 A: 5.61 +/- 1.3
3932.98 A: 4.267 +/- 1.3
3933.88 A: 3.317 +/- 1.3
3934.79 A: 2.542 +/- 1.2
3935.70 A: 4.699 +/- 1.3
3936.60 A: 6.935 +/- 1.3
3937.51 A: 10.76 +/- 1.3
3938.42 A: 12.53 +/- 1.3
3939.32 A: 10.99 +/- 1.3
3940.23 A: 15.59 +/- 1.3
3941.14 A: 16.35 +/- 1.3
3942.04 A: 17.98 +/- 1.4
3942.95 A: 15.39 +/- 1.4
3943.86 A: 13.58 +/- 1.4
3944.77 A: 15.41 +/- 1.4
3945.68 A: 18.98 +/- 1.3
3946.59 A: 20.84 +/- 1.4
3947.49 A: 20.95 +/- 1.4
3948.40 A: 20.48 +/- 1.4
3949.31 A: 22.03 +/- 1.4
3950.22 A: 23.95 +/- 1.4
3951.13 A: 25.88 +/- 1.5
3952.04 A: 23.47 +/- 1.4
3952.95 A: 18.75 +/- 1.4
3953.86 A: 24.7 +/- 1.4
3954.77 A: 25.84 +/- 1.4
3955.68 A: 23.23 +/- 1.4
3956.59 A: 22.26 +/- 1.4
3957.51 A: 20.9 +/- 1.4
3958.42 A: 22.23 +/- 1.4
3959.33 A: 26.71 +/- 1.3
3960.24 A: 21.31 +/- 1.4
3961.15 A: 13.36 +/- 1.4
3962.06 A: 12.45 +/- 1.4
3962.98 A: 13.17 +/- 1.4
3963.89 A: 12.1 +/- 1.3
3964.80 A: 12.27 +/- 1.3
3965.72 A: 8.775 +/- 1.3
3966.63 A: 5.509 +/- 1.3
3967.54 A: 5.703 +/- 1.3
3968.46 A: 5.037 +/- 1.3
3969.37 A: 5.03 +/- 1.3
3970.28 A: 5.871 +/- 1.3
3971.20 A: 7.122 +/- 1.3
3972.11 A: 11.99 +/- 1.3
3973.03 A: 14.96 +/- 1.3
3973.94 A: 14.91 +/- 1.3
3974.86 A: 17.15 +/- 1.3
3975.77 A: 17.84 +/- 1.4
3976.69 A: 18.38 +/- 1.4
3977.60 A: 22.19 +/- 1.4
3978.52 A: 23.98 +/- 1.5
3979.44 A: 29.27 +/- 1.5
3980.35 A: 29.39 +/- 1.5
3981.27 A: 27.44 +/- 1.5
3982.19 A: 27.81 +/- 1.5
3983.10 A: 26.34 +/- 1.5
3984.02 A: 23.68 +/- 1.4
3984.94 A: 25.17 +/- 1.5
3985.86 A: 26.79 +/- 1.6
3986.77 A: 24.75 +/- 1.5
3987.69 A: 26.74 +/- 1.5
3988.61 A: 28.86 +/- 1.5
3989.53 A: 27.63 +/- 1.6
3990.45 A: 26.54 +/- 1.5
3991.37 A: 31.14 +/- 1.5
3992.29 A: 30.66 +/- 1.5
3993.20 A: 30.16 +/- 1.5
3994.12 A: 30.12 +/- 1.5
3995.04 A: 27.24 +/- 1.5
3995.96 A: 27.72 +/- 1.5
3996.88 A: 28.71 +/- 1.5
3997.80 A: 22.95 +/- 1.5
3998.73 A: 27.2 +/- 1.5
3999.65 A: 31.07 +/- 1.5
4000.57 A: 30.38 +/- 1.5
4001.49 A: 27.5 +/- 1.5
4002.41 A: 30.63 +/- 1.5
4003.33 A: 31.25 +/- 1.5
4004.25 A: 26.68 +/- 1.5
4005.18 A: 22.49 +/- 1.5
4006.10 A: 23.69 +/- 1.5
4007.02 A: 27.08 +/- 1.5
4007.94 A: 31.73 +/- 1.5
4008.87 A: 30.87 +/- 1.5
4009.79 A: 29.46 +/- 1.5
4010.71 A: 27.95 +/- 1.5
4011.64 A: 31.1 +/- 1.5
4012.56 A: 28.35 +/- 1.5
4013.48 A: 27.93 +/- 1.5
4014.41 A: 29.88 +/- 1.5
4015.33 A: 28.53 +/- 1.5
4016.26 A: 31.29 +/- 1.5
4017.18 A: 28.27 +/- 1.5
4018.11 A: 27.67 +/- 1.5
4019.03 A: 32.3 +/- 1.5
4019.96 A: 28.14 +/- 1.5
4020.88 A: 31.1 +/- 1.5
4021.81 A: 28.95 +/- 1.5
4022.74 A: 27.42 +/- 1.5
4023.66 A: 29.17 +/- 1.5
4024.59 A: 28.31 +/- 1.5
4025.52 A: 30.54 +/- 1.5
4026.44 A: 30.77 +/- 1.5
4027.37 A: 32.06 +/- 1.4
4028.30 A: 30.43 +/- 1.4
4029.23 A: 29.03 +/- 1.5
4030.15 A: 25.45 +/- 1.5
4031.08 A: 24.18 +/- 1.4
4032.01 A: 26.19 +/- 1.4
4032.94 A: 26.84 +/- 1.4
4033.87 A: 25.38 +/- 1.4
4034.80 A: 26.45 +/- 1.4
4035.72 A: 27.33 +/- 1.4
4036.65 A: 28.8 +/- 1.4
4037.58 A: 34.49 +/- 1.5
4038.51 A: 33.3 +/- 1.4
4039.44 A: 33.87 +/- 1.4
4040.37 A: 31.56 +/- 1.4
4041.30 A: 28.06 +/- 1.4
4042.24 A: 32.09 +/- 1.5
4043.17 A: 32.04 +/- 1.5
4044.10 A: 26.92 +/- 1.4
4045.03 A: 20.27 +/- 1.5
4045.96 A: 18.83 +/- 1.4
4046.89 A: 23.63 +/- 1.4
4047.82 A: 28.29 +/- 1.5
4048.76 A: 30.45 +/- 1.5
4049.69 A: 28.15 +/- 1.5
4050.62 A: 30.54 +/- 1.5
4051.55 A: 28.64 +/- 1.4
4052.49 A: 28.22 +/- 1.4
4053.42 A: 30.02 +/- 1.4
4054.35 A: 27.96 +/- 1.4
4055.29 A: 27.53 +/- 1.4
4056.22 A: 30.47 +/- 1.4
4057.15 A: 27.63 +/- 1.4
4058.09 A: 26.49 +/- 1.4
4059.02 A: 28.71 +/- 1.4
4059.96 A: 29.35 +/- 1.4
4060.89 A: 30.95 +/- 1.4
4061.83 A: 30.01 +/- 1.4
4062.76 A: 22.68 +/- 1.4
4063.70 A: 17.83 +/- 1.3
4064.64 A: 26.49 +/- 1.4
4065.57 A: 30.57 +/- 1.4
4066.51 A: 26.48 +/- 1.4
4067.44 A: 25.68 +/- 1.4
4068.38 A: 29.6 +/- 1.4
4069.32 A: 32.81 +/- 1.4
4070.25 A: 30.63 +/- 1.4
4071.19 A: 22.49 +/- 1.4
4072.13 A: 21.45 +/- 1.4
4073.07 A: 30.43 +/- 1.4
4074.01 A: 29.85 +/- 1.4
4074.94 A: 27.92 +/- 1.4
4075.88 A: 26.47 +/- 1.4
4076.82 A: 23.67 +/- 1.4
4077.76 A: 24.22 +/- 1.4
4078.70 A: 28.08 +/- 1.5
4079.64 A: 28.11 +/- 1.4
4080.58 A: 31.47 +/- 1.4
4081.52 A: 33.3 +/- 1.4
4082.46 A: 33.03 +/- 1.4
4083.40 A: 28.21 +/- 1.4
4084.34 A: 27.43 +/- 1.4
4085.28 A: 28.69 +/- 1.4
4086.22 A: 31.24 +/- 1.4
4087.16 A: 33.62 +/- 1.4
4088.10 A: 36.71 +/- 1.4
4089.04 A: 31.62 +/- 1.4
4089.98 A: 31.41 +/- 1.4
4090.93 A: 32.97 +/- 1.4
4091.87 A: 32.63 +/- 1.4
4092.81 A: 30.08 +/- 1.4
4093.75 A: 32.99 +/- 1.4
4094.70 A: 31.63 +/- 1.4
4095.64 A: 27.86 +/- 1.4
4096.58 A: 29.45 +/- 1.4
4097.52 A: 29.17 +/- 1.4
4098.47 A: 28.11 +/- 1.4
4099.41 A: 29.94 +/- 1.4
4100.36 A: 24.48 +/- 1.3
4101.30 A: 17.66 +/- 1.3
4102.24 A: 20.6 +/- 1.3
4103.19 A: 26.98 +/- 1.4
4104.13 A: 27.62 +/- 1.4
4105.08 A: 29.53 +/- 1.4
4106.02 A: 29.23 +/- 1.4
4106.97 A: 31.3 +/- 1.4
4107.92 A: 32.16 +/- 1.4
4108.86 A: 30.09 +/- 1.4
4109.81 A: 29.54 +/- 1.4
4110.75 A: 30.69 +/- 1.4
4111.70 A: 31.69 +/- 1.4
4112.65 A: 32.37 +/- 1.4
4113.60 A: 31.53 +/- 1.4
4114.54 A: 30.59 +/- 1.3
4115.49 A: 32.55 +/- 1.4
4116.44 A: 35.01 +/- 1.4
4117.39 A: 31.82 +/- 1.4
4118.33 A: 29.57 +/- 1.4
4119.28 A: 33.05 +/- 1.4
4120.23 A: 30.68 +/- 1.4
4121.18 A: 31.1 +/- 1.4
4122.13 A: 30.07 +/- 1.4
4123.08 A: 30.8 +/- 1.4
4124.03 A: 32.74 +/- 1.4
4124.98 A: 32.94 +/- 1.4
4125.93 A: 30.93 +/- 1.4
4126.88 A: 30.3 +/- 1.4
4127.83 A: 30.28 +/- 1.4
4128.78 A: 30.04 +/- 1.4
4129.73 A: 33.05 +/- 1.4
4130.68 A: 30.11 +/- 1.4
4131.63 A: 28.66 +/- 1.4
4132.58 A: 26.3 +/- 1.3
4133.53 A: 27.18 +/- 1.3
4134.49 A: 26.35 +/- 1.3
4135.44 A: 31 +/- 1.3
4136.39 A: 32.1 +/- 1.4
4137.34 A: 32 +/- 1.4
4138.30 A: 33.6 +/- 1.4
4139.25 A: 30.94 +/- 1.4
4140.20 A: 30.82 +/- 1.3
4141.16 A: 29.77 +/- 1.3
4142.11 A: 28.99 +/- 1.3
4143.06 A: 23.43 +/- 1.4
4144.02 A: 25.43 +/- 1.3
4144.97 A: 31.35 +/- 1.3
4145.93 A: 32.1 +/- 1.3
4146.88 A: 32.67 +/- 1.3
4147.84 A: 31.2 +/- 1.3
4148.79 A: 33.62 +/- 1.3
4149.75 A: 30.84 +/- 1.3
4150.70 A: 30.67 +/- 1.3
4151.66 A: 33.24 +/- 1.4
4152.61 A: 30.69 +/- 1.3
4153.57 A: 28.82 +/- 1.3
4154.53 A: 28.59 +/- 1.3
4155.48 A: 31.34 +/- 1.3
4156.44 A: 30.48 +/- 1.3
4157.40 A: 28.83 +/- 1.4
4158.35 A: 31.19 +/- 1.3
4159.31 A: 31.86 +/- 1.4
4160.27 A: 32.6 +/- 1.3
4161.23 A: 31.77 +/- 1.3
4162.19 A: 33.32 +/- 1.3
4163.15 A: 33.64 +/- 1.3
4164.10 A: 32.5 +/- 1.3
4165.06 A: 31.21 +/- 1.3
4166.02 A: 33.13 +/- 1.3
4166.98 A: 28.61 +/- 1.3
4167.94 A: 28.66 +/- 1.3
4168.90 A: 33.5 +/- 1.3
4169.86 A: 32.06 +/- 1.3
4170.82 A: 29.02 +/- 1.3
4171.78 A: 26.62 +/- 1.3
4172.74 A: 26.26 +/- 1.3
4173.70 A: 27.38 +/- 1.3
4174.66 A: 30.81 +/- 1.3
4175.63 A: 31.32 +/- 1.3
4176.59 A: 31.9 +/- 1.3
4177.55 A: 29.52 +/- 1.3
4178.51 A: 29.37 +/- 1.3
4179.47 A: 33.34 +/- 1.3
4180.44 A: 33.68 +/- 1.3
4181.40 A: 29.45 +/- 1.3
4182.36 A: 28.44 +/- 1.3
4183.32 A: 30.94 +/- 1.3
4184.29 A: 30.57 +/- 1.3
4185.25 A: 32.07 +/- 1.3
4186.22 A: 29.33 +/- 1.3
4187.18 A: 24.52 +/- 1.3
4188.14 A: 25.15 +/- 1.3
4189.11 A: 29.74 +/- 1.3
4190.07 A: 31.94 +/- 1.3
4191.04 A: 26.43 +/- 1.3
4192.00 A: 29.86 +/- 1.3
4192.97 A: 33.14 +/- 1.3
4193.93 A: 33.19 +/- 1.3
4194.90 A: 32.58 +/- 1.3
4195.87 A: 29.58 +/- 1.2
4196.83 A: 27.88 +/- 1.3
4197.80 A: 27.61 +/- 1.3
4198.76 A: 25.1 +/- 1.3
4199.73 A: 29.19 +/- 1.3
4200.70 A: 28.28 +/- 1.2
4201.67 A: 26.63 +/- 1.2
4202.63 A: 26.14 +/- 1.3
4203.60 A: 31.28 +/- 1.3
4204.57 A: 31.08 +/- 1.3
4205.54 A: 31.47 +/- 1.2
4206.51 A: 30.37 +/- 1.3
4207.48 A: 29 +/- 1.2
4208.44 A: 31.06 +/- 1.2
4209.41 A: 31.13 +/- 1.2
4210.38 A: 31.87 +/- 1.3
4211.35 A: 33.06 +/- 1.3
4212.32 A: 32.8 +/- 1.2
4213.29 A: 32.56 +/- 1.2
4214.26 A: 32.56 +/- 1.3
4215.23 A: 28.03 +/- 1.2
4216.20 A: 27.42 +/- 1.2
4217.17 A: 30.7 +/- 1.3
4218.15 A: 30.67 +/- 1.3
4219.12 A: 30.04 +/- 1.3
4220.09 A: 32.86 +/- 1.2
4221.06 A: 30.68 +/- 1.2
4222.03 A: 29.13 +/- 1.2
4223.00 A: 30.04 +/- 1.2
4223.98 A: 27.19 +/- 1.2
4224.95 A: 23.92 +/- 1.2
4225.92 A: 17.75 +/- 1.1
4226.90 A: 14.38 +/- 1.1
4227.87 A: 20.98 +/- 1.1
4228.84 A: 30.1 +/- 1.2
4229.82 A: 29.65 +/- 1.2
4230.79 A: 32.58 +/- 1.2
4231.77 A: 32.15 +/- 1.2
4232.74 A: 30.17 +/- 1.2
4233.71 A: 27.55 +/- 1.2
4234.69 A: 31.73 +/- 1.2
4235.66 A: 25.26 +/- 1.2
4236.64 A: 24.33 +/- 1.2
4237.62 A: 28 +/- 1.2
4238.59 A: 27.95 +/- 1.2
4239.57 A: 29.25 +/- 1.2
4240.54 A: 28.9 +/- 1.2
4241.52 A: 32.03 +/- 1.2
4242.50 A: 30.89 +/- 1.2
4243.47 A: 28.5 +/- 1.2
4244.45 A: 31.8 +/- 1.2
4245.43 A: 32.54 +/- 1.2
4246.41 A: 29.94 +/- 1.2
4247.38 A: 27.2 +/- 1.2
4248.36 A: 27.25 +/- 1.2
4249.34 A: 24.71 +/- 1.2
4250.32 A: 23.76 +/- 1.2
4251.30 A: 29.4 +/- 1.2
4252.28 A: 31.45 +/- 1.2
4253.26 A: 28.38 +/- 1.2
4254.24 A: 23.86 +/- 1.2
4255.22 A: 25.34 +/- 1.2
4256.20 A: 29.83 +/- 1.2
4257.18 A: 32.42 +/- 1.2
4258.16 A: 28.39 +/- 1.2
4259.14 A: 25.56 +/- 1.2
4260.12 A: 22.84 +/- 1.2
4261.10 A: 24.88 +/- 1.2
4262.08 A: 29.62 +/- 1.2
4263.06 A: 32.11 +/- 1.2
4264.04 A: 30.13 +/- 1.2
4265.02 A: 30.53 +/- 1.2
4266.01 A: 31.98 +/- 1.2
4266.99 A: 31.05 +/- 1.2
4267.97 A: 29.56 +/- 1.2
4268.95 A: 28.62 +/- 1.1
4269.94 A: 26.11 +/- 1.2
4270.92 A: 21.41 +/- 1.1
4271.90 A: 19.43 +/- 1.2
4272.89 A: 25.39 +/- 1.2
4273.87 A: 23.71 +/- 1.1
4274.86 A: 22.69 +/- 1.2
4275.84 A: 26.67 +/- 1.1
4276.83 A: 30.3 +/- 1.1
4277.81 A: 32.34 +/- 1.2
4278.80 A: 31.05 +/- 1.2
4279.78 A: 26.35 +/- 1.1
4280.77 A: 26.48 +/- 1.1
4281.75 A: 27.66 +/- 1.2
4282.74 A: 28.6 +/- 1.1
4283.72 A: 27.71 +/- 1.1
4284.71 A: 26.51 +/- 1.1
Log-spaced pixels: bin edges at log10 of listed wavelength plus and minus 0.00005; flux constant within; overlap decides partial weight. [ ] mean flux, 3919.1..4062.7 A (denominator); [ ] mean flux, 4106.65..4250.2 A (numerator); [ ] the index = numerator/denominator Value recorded 1.3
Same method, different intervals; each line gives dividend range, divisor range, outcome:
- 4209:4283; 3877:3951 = 1.56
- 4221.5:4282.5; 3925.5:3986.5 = 1.72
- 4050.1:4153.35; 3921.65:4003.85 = 1.57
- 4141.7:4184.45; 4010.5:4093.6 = 1.06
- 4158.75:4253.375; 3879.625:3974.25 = 1.69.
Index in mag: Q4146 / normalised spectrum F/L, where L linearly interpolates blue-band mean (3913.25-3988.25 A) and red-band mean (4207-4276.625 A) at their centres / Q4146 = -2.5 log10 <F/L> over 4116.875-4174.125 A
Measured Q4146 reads -0.24 mag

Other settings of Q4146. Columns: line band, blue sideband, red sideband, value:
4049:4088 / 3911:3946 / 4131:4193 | -0.17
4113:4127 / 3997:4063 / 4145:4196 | -0.06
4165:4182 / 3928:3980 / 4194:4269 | -0.17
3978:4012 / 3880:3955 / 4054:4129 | -0.20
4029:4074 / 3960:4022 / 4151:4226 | -0.09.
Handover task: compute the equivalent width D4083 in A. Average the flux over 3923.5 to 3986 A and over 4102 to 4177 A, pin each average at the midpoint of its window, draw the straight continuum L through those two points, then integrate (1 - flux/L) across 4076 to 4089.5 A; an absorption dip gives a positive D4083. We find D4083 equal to -2.0 A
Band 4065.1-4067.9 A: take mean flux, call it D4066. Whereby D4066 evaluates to 27.7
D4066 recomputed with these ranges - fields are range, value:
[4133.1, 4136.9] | 29.2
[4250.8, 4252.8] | 30.3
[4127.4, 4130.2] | 31.1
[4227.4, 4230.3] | 26.9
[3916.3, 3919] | 24.4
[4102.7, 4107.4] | 28.9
